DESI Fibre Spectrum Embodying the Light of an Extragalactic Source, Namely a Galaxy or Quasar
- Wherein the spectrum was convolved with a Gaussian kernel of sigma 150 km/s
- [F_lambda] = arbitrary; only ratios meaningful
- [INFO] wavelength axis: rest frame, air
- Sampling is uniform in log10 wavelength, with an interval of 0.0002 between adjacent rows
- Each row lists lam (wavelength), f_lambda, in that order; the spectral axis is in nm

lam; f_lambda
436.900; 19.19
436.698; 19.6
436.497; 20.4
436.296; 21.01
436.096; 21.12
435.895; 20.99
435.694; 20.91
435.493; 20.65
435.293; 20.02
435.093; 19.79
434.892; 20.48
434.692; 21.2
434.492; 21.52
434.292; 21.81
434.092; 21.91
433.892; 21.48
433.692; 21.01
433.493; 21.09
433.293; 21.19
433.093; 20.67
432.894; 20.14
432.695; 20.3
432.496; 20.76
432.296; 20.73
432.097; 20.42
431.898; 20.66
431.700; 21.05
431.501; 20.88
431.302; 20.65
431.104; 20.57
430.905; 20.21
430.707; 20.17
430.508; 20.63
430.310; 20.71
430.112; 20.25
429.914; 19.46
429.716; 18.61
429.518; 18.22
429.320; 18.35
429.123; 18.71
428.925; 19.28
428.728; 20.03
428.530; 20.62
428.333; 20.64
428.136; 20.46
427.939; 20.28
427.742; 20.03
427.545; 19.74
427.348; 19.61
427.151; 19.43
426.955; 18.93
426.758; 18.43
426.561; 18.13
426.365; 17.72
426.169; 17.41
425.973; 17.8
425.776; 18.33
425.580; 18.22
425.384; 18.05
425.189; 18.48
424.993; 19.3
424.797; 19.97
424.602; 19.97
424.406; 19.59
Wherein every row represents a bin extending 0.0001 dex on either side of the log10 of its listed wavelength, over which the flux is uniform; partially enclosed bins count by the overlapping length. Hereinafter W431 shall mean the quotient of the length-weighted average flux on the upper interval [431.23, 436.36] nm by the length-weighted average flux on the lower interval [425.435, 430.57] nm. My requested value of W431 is 1.1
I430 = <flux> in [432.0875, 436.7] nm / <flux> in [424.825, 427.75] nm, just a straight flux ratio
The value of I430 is 1.12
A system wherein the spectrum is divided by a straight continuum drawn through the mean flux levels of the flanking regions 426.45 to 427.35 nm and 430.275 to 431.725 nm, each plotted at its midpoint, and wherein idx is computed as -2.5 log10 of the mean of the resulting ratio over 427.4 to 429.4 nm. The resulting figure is -0.02 mag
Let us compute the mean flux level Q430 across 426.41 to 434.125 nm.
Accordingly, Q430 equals 20.1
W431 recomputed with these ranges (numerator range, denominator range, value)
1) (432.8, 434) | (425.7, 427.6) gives 1.13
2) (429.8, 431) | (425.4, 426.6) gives 1.13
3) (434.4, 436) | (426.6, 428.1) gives 1.06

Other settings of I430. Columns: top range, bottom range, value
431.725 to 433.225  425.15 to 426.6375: 1.14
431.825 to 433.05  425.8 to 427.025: 1.14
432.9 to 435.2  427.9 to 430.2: 1.08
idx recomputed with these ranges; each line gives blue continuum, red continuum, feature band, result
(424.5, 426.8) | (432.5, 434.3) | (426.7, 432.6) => -0.01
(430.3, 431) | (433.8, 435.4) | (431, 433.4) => 0.00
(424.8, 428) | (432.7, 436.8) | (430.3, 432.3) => -0.03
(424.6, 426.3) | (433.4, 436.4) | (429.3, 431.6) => -0.01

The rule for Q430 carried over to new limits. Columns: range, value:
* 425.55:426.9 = 18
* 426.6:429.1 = 19.7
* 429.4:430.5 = 19.5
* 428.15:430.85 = 19.7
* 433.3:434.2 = 21.4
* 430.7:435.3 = 20.8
